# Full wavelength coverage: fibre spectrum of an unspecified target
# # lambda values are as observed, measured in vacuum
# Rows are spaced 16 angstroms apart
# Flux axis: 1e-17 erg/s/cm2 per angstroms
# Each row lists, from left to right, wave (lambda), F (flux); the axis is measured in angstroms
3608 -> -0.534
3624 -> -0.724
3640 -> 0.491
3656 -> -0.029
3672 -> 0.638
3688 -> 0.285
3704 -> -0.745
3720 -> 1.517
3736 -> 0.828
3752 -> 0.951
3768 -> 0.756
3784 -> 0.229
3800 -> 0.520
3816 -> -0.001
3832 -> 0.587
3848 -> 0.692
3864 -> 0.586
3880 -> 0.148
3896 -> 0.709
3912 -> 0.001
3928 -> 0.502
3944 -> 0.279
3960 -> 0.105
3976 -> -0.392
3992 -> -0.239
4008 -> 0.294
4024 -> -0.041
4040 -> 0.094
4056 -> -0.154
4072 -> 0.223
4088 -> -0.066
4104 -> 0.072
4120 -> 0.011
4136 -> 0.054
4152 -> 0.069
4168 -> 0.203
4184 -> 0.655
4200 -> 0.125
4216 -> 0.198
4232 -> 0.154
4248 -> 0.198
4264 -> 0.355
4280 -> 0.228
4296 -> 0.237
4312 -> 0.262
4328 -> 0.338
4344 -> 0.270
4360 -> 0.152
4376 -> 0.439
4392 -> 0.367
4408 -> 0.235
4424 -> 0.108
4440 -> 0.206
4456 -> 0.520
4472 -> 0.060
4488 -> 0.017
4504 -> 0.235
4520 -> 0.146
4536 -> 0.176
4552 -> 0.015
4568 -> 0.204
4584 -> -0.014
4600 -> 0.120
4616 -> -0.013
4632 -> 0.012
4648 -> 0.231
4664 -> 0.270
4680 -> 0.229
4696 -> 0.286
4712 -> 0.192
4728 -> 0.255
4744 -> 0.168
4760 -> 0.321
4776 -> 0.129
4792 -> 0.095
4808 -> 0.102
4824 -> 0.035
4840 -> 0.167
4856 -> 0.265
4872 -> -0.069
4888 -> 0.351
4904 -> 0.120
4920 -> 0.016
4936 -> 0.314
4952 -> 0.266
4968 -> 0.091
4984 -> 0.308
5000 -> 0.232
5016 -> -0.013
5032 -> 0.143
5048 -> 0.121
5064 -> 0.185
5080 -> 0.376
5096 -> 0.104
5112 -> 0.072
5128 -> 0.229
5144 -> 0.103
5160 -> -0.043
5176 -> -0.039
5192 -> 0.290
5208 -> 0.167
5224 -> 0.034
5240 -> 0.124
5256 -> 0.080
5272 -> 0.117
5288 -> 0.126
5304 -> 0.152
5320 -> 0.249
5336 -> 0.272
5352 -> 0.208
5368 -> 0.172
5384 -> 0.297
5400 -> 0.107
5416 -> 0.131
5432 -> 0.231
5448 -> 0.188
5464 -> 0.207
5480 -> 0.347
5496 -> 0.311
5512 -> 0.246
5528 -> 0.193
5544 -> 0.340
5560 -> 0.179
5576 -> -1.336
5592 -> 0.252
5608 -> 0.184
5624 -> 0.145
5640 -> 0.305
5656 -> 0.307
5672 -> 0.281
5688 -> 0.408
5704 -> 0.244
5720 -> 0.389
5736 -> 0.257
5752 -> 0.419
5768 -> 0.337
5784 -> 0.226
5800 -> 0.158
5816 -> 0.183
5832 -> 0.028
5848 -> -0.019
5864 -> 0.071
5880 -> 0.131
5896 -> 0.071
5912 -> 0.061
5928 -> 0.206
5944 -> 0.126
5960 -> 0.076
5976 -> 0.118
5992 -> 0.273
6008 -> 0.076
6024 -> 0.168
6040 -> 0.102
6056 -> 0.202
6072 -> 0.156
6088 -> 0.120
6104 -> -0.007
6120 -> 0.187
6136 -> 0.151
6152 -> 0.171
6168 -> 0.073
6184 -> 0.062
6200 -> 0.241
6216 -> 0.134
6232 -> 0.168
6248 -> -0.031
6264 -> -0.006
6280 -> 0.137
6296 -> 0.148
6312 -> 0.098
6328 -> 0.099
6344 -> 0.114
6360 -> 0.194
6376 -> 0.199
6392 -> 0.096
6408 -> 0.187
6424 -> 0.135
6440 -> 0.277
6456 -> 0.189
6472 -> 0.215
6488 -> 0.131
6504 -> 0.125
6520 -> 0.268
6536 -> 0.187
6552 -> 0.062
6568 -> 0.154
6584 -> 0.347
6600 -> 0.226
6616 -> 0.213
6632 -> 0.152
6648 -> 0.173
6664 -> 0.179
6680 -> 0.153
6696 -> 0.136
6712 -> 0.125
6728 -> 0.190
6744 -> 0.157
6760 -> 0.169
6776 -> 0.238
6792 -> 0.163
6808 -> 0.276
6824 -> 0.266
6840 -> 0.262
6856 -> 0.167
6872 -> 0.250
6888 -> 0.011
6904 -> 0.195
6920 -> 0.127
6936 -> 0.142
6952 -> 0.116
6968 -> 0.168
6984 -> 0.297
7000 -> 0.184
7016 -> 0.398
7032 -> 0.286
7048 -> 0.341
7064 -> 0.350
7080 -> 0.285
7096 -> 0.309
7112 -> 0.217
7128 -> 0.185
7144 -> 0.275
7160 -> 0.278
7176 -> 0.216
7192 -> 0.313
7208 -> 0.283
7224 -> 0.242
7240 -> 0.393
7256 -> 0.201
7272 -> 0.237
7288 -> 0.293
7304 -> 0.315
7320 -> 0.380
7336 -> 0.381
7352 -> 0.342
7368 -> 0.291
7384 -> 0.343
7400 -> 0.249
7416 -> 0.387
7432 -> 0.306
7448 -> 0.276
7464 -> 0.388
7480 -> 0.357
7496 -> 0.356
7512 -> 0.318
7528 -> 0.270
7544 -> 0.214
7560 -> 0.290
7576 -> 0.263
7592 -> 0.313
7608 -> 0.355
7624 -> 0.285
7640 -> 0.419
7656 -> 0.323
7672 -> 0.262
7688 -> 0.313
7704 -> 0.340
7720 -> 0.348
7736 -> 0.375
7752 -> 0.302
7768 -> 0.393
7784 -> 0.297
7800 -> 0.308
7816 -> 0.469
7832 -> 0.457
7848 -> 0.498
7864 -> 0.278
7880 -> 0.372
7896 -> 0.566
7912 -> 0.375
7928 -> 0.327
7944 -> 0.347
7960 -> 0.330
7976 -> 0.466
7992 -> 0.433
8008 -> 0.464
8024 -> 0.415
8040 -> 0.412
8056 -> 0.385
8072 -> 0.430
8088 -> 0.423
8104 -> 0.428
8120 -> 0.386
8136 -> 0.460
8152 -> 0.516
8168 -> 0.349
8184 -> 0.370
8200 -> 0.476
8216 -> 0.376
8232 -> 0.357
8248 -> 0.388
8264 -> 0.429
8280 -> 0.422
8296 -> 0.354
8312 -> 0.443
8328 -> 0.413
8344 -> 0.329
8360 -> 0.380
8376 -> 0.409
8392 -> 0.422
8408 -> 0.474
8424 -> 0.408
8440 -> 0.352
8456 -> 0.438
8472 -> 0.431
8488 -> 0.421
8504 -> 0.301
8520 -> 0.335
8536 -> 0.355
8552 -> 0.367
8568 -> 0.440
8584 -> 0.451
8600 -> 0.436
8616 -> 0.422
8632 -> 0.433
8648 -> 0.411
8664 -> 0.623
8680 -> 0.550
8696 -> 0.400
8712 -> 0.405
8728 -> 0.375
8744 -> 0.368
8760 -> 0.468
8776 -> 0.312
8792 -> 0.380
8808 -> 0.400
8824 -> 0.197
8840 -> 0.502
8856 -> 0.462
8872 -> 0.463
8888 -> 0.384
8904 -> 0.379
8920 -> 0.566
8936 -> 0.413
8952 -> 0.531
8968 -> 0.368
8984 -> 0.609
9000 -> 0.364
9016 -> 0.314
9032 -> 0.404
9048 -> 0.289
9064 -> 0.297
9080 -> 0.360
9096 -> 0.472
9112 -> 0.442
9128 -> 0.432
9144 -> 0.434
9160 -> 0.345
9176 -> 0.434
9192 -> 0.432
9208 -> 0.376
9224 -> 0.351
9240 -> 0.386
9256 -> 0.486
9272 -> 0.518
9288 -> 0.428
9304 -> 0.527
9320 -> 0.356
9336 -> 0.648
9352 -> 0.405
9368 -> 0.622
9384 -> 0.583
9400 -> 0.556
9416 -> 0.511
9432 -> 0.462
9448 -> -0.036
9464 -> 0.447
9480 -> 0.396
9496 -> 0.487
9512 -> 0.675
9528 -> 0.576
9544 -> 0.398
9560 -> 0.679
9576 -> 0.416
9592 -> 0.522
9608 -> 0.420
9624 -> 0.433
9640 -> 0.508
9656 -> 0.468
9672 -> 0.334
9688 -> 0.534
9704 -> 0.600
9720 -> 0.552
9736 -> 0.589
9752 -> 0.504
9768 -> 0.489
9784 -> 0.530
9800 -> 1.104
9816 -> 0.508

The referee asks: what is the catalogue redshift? 0.75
